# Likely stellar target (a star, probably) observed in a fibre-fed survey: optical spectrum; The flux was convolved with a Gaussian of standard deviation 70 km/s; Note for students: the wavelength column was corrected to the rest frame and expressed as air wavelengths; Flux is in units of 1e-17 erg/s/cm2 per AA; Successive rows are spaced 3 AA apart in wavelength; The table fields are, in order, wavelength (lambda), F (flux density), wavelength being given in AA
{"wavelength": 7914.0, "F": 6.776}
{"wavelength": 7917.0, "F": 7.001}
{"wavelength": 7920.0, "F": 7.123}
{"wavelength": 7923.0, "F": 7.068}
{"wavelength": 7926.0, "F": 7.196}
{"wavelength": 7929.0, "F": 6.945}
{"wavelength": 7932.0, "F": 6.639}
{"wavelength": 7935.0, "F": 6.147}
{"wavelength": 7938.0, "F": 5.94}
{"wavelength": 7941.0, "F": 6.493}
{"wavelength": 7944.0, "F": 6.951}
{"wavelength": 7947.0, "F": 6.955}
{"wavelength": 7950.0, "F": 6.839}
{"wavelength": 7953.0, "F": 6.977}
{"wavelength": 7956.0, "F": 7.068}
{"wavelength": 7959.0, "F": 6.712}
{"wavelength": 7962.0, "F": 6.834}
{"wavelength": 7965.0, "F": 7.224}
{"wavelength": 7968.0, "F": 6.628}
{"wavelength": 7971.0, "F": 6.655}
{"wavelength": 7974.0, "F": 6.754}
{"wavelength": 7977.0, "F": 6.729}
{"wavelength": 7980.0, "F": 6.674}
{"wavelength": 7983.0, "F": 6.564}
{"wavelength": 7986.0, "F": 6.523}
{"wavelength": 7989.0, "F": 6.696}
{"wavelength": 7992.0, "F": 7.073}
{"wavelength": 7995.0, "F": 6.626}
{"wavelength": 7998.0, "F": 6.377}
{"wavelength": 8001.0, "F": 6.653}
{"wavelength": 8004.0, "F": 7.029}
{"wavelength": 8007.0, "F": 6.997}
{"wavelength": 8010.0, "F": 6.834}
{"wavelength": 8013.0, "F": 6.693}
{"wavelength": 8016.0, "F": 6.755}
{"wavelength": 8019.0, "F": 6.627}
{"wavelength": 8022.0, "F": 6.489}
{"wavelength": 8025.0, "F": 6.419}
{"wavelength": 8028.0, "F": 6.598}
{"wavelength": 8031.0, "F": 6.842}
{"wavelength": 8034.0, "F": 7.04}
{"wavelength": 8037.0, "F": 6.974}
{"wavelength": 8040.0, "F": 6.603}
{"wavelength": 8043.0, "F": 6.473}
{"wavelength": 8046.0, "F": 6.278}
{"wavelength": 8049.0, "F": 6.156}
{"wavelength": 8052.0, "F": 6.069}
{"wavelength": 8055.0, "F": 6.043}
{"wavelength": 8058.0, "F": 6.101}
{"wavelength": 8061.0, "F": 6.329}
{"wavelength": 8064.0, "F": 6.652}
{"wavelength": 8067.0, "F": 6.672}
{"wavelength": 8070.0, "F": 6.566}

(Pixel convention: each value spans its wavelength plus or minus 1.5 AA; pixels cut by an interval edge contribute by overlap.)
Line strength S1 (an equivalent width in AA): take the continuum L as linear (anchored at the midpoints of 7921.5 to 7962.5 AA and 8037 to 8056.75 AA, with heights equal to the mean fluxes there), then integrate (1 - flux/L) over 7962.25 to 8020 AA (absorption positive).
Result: -1.7 AA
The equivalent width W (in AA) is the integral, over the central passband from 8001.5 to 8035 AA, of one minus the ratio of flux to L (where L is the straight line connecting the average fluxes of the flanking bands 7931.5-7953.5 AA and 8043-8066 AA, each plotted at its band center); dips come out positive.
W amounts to -2.0 AA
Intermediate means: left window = 6.6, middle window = 6.75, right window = 6.26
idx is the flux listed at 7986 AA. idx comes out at 6.523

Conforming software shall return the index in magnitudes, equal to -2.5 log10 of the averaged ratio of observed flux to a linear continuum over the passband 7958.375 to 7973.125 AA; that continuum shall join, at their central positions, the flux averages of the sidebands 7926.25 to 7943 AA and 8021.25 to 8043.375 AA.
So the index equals -0.04 mag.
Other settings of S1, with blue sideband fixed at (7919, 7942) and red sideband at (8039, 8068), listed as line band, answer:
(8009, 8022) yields -0.52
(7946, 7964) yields -0.78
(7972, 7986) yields -0.25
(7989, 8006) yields -0.69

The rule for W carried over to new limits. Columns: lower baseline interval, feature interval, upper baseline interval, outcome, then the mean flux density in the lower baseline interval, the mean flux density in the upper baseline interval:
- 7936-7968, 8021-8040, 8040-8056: -1.1 AA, 6.78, 6.25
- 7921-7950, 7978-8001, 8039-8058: -0.6 AA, 6.72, 6.25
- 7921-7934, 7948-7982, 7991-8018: 0.2 AA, 6.94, 6.77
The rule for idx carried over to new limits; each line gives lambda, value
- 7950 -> 6.839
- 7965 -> 7.224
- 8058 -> 6.101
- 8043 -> 6.473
